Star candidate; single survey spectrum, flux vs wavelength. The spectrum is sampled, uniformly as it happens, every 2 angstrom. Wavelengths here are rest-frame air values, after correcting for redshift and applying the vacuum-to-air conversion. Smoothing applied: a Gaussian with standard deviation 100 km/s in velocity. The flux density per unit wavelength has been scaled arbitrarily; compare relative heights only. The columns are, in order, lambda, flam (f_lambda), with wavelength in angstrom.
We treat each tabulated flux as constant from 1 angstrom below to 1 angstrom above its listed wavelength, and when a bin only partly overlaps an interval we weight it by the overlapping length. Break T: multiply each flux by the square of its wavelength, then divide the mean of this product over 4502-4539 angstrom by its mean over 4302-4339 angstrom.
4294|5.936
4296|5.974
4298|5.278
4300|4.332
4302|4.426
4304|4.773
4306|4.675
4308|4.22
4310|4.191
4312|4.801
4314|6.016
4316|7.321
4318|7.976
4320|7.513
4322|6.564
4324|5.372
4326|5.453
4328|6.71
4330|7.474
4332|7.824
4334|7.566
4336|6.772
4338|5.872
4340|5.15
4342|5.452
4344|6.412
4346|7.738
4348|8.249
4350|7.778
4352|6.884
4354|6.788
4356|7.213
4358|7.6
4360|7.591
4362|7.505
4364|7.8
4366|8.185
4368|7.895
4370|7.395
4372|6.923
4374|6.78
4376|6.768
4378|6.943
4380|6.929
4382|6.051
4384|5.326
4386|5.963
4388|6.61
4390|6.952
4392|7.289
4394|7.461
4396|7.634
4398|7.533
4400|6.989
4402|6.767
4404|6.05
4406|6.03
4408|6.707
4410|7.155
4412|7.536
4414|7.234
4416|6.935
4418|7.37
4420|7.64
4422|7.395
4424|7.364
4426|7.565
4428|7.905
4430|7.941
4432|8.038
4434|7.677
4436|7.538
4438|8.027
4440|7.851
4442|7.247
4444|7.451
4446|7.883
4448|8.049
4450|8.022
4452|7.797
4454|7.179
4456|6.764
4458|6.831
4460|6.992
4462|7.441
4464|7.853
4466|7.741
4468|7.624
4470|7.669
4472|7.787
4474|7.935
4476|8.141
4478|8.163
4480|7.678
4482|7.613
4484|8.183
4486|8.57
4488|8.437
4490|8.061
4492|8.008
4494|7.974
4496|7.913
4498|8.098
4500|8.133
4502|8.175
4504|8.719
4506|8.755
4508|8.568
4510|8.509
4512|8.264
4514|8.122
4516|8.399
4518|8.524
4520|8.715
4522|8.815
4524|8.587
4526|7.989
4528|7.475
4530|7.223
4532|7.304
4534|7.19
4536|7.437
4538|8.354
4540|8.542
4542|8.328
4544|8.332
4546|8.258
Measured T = 1.46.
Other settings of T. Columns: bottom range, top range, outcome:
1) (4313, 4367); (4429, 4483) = 1.16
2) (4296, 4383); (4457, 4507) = 1.30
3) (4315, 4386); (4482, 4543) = 1.26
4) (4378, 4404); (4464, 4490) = 1.22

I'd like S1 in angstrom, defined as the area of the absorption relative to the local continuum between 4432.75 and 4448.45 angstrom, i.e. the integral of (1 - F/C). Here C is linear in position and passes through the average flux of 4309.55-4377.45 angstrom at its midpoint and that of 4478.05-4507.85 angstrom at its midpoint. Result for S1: 0.04 angstrom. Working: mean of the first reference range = 6.89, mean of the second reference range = 8.18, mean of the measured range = 7.71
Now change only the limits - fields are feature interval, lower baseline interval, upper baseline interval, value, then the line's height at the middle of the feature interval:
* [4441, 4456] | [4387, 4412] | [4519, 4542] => -0.54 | 7.34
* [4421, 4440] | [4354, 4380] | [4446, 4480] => -0.47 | 7.54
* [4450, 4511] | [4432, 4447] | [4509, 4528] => 1.09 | 8.05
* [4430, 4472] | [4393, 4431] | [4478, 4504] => 0.29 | 7.65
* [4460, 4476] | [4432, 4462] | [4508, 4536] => -0.03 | 7.69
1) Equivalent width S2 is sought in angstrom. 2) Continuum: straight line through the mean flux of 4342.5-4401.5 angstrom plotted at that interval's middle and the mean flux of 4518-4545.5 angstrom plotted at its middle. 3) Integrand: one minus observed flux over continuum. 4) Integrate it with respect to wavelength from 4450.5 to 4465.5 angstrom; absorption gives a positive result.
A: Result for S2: 0.6 angstrom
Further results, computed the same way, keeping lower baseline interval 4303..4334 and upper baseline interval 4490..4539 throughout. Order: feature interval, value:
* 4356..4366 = -1.7 angstrom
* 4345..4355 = -1.6 angstrom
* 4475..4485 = -0.2 angstrom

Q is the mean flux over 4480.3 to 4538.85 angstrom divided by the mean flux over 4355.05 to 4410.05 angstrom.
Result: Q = 1.16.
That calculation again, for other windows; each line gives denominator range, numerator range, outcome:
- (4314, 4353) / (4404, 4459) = 1.09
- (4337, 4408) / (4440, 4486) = 1.11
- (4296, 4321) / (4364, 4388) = 1.25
